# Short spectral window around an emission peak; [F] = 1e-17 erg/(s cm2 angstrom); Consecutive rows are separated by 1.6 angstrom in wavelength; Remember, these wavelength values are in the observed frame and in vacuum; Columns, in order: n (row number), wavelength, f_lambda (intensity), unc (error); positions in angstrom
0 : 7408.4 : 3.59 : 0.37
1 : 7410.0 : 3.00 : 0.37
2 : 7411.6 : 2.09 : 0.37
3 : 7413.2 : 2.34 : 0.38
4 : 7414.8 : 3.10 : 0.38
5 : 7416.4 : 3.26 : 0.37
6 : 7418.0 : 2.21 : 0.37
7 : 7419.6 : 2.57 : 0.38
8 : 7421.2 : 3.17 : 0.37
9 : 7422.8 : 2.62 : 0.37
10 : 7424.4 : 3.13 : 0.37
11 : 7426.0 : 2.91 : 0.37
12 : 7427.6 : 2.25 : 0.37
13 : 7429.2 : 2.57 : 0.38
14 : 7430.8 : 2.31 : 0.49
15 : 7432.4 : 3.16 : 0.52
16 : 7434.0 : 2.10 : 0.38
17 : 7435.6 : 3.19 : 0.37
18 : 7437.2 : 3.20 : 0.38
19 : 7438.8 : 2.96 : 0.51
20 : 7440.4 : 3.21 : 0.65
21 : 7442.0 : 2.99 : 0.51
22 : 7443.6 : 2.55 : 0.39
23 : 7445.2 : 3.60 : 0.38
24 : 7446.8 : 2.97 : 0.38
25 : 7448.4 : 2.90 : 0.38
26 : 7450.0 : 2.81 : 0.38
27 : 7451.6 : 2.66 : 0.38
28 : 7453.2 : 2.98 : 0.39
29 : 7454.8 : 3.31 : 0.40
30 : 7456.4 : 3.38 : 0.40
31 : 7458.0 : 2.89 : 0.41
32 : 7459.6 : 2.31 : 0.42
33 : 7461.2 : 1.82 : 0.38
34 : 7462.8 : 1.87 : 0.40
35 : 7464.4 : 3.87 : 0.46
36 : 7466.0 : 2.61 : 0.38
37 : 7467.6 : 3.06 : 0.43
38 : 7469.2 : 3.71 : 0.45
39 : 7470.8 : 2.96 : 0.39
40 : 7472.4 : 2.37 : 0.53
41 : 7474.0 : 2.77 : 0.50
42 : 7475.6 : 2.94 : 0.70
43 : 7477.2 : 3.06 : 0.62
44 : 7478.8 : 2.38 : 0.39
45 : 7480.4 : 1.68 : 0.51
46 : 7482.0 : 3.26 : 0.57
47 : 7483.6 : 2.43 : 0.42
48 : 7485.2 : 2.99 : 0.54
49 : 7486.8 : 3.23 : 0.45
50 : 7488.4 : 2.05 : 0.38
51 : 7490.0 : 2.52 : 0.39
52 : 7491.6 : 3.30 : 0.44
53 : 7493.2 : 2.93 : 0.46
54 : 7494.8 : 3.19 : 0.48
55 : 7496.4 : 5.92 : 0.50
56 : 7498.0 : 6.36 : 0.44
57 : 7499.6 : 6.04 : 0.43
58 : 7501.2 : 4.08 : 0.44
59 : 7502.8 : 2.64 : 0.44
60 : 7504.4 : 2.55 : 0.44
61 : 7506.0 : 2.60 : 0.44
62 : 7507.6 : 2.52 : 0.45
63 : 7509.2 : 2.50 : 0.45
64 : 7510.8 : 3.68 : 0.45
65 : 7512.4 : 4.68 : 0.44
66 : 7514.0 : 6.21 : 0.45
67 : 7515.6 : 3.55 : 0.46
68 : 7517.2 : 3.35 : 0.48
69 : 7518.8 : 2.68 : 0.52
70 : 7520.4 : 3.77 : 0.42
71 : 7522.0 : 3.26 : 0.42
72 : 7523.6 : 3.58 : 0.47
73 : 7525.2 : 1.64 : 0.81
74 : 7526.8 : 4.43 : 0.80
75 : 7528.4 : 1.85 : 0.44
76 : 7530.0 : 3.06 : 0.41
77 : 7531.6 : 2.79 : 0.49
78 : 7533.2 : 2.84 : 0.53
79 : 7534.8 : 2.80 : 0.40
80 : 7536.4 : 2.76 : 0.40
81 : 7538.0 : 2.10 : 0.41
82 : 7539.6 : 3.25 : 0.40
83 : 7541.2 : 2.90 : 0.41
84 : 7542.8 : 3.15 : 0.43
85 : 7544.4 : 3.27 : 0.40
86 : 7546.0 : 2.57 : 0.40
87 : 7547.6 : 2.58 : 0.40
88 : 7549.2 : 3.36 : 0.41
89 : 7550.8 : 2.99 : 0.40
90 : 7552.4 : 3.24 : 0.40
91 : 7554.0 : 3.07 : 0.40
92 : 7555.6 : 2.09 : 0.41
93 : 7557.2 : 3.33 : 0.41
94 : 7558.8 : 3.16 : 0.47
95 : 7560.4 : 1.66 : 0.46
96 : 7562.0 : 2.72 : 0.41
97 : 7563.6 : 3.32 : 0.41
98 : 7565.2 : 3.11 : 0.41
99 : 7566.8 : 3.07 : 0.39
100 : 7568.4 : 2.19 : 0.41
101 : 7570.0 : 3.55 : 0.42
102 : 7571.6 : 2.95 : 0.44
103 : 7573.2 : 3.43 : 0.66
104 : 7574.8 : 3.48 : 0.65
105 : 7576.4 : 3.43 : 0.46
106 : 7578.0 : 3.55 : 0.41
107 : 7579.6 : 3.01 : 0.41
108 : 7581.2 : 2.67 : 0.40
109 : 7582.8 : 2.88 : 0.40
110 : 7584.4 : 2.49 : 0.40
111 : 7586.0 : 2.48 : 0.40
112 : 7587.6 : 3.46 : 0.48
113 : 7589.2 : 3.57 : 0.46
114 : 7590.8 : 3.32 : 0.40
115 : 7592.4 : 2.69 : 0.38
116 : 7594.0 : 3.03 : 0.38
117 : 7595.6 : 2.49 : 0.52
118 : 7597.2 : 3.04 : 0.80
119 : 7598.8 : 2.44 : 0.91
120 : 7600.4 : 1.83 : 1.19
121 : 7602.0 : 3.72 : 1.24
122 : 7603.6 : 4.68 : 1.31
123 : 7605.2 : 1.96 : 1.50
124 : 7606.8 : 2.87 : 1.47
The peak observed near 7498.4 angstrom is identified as [S II]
